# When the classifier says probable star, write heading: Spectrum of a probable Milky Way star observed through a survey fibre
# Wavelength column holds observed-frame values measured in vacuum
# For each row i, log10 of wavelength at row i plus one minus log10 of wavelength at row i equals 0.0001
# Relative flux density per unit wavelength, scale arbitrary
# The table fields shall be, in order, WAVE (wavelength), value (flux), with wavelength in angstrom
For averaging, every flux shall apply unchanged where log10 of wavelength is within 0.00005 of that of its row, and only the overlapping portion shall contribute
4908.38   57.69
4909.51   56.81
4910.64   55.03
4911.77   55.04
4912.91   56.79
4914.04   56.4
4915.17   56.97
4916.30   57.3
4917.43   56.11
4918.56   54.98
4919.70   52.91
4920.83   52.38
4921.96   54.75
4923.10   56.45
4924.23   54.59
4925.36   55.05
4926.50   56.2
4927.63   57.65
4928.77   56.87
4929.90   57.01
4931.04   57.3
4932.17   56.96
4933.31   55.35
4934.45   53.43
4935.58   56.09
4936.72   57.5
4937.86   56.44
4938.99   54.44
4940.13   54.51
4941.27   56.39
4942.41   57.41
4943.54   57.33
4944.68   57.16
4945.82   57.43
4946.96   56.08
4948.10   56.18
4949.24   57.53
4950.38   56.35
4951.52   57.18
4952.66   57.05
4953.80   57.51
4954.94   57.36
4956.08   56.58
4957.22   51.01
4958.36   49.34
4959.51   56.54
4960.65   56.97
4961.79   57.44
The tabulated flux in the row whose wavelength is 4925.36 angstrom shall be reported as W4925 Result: 55.05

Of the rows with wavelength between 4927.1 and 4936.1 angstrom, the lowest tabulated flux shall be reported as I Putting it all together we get 53.43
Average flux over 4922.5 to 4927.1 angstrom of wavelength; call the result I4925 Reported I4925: 55.6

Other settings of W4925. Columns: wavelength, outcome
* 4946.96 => 56.08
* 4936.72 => 57.5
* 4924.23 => 54.59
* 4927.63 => 57.65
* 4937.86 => 56.44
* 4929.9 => 57.01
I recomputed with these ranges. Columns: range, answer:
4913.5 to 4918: 56.11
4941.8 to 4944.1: 57.33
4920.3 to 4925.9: 52.38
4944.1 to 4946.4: 57.16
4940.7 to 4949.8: 56.08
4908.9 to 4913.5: 55.03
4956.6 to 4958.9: 49.34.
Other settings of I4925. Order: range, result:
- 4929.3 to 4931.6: 57.2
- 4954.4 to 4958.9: 53.6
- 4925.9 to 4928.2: 56.8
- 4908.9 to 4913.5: 55.9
